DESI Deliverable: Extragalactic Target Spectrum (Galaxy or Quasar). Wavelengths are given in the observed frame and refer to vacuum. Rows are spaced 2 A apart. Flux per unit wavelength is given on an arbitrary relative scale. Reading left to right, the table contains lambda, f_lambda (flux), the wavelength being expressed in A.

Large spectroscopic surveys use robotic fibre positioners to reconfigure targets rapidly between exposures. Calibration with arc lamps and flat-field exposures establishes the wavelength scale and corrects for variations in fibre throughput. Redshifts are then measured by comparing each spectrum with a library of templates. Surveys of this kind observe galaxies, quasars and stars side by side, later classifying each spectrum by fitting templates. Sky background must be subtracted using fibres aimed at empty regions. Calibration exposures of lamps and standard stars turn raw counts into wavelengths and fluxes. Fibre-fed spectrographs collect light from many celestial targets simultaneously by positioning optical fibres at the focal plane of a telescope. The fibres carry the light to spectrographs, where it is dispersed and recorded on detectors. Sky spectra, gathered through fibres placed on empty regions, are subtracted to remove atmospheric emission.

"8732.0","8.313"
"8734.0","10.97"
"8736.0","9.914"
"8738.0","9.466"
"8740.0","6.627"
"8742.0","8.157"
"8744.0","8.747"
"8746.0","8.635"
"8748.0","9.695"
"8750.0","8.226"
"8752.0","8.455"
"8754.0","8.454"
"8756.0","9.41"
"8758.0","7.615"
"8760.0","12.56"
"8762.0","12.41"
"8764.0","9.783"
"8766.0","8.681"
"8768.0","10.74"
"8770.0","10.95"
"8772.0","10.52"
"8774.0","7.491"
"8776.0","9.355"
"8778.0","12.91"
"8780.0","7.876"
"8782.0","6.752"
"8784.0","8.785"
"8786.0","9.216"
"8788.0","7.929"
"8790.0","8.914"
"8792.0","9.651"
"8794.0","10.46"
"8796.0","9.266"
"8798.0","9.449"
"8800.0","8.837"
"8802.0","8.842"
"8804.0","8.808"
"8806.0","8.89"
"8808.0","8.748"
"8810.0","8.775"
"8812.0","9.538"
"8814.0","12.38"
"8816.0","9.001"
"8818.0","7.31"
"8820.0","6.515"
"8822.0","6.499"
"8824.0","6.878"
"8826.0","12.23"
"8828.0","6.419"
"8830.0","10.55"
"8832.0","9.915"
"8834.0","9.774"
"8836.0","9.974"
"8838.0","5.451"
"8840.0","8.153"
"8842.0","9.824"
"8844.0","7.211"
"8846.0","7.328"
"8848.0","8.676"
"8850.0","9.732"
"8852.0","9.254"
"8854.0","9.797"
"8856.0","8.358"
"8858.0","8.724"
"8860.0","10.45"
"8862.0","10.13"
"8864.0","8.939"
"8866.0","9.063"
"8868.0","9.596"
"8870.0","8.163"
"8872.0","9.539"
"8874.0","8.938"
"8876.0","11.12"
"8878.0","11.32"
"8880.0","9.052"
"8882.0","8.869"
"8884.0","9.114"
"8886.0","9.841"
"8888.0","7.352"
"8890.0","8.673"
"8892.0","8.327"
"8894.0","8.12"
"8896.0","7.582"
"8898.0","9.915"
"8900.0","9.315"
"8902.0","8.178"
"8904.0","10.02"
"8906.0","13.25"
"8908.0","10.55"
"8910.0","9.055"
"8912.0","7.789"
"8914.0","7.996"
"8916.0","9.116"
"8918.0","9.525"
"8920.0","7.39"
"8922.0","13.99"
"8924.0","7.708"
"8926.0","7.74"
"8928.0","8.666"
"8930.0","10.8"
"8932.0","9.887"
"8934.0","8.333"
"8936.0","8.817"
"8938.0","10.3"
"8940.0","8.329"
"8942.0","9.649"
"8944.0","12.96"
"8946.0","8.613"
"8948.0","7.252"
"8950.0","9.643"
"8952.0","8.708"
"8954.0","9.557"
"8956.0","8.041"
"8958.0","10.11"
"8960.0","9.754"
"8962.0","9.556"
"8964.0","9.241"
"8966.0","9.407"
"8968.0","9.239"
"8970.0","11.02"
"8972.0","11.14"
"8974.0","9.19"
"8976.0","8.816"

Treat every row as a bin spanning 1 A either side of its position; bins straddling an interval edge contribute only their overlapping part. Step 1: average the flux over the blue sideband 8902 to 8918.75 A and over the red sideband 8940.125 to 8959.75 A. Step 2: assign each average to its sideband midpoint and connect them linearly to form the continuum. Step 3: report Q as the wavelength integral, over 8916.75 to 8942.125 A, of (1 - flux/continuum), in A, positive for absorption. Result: 0.4 A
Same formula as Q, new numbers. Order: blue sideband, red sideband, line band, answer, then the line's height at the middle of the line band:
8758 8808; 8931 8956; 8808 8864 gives 3.42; 9.42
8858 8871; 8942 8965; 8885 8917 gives 1.03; 9.37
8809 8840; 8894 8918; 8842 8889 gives -0.80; 9.02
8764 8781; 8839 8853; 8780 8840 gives 2.57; 9.19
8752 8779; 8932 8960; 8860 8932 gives 1.43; 9.49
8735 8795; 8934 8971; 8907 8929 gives 0.82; 9.4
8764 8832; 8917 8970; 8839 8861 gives 0.79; 9.19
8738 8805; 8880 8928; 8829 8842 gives 0.18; 9.16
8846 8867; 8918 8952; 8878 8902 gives 1.17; 9.28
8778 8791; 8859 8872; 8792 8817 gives -1.77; 8.8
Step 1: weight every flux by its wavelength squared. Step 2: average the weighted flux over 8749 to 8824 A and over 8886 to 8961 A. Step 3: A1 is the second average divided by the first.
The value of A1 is 1.04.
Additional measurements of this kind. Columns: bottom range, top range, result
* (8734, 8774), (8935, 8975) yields 1.06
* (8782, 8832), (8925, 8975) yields 1.10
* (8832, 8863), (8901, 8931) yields 1.08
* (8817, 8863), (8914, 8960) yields 1.10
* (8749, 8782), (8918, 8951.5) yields 1.01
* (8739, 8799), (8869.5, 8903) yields 1.00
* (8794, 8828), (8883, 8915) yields 1.05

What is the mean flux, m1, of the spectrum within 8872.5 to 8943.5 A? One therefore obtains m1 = 9.3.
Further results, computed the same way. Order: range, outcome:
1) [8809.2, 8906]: 9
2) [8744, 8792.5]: 9.36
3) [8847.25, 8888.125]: 9.38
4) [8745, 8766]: 9.48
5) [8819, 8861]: 8.65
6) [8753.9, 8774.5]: 9.99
